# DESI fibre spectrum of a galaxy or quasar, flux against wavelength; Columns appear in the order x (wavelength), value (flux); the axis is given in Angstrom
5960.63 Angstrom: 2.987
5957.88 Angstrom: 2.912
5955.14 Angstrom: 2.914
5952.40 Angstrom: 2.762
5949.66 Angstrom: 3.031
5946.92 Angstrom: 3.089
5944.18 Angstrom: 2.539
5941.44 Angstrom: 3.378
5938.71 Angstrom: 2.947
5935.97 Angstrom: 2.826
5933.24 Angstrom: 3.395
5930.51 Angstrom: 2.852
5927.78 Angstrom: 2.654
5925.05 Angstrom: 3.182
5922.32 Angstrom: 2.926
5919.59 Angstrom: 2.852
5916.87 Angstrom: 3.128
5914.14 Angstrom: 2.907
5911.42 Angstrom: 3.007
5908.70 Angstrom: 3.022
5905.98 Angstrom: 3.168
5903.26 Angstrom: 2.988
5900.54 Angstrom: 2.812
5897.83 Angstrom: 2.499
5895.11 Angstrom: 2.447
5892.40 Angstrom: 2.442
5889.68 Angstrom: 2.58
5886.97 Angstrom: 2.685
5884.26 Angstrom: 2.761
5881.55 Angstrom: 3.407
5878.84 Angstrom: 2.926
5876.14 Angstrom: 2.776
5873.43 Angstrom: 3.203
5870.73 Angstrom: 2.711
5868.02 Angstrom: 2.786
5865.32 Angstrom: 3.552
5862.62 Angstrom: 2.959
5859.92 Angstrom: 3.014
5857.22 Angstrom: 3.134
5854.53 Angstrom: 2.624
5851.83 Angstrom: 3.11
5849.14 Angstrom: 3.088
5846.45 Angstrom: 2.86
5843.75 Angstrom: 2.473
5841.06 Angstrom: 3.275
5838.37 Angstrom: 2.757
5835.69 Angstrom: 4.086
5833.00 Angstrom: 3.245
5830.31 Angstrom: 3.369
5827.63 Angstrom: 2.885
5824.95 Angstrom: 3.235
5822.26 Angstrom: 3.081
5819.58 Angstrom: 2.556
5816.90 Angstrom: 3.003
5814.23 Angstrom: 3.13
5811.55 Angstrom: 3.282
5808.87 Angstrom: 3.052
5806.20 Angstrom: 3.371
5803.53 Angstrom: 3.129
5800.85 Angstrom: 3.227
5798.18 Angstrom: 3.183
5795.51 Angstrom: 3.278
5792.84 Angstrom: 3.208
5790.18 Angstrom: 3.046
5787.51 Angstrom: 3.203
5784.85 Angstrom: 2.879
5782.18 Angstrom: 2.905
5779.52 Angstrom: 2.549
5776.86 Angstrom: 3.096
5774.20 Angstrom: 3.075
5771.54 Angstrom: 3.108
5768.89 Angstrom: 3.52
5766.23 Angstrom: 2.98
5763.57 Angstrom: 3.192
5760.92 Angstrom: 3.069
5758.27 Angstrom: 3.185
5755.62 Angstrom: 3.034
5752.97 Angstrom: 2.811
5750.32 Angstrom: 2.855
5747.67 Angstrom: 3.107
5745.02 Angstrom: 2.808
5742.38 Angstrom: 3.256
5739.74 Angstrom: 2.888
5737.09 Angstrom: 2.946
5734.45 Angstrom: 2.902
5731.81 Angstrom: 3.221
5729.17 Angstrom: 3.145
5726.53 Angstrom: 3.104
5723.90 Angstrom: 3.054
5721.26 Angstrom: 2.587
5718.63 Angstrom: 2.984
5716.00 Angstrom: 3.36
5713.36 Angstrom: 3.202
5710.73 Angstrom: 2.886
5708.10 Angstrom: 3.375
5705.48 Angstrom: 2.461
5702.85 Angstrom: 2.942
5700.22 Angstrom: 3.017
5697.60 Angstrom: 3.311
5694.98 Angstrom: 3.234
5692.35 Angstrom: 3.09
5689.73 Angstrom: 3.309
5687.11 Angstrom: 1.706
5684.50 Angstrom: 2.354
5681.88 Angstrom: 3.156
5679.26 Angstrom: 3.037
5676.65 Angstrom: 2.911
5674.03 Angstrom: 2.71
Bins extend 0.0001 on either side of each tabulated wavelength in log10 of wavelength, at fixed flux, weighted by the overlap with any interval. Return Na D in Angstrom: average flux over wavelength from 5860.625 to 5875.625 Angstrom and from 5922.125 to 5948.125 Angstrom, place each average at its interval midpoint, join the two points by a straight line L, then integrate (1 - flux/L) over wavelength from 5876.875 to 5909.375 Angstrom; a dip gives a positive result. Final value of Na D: 2.18 Angstrom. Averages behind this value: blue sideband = 3.02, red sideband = 2.98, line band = 2.81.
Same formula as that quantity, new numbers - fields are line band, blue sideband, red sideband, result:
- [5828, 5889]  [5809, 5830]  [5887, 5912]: -2.6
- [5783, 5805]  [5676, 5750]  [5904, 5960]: -1.2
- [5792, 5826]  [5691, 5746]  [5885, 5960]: -1.8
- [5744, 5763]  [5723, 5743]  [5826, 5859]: 0.4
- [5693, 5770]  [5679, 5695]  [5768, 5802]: -3.1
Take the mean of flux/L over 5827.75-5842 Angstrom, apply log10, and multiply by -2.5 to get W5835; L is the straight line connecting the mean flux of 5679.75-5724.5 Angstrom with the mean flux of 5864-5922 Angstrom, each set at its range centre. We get -0.14 mag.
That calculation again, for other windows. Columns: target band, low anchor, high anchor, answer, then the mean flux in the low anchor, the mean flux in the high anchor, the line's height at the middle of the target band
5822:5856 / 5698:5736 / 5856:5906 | -0.06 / 3.02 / 2.88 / 2.92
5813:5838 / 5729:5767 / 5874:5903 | -0.10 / 3.02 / 2.76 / 2.88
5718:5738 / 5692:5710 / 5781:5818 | 0.03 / 3.05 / 3.14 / 3.08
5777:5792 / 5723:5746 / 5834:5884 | 0.04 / 3.04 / 3.04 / 3.04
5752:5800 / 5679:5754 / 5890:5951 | -0.05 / 2.97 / 2.91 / 2.95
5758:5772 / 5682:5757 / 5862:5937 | -0.08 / 2.97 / 2.91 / 2.95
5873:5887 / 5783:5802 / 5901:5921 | 0.02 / 3.14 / 3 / 3.04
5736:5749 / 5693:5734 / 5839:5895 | 0.01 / 3.06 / 2.91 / 3.03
